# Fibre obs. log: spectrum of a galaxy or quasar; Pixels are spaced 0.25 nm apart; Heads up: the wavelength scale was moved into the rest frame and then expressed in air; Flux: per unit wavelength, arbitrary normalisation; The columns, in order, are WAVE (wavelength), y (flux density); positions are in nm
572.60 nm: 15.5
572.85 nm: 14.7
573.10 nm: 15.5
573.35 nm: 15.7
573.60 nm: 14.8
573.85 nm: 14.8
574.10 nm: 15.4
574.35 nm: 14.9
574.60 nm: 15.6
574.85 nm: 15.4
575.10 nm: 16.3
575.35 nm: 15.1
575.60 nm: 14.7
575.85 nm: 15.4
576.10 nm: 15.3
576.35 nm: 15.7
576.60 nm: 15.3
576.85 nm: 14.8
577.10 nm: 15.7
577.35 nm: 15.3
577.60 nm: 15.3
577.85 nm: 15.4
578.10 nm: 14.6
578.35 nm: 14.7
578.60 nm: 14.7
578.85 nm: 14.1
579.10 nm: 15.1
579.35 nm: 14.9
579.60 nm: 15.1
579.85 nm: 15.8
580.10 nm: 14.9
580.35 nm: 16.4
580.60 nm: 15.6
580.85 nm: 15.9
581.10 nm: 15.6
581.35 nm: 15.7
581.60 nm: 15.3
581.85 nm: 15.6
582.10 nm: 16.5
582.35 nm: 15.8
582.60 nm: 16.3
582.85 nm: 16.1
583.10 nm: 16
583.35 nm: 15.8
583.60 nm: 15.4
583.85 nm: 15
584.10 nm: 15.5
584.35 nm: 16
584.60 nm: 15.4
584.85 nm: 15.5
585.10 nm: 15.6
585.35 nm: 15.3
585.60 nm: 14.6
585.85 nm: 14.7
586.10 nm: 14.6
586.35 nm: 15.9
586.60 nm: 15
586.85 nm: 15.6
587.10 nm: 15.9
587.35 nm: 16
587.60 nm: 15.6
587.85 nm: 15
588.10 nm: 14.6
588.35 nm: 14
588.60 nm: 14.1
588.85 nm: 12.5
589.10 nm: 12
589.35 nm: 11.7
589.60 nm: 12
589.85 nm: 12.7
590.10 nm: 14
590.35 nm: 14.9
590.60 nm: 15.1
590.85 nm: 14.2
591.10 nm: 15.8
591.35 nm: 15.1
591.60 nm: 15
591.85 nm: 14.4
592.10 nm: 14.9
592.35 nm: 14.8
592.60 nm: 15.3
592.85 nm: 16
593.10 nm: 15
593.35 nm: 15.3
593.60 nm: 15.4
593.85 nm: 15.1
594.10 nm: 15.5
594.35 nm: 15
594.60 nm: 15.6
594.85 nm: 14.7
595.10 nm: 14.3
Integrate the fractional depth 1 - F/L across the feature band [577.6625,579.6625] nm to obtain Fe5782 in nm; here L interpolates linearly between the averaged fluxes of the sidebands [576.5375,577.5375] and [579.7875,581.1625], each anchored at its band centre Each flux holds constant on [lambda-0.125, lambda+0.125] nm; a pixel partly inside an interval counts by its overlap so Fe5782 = 0.083 nm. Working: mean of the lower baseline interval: 15.3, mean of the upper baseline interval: 15.7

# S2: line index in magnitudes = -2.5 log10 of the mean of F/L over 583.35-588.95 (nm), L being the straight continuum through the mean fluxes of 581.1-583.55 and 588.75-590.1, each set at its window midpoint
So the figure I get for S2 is -0.087 mag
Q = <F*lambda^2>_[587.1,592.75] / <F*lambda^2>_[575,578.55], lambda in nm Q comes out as 0.98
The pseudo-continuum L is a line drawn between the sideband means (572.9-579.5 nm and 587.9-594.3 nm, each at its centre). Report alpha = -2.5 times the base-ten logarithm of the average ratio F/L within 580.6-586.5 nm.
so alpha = -0.06 mag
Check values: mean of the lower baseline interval 15.2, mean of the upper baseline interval 14.4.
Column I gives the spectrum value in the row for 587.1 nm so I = 15.9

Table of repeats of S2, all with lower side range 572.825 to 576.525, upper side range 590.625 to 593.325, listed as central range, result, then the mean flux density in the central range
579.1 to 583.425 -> -0.03 mag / 15.7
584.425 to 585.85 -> -0.01 mag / 15.3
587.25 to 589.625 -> 0.10 mag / 13.8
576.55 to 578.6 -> 0.01 mag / 15.1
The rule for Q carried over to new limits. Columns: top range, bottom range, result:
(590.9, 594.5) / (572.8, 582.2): 1.04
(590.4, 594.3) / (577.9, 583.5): 1.02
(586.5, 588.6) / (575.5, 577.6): 1.03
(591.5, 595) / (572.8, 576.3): 1.06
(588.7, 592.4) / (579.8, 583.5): 0.91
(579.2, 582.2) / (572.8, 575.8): 1.05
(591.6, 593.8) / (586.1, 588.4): 1.01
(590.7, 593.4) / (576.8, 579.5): 1.06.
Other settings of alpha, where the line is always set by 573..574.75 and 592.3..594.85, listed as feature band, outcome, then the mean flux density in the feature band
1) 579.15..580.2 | 0.01 mag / 15.2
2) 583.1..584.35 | -0.02 mag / 15.5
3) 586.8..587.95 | -0.03 mag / 15.6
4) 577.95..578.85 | 0.05 mag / 14.6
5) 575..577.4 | -0.01 mag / 15.4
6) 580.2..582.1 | -0.04 mag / 15.8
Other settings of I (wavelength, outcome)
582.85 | 16.1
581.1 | 15.6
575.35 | 15.1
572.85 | 14.7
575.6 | 14.7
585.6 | 14.6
